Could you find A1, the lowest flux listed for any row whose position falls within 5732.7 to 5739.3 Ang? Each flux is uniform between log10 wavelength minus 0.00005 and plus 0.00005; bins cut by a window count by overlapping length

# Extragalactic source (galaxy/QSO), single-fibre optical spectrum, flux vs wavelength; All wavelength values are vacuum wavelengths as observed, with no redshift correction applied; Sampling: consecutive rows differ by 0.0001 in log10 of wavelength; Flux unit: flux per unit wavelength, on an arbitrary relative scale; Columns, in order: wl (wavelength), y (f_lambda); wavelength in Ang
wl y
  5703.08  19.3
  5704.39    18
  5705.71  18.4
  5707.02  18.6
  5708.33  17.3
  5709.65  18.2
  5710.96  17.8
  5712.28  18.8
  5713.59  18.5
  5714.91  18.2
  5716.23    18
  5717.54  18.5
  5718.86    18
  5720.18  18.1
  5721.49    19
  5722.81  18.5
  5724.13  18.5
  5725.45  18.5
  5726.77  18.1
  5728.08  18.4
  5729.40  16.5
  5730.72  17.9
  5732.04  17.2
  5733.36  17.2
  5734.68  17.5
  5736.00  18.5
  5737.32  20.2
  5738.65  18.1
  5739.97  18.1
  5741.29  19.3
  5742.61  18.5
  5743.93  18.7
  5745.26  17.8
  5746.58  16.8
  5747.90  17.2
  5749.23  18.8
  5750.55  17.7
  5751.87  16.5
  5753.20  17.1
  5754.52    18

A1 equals 17.2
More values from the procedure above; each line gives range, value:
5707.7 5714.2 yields 17.3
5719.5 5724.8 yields 18.1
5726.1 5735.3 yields 16.5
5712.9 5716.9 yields 18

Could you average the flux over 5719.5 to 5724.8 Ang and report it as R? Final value 18.5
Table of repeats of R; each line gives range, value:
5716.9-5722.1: 18.4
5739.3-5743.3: 18.7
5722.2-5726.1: 18.5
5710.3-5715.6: 18.3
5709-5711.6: 18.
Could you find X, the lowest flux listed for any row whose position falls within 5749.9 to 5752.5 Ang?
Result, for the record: 16.5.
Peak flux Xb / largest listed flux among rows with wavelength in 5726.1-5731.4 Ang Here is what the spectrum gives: 18.4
